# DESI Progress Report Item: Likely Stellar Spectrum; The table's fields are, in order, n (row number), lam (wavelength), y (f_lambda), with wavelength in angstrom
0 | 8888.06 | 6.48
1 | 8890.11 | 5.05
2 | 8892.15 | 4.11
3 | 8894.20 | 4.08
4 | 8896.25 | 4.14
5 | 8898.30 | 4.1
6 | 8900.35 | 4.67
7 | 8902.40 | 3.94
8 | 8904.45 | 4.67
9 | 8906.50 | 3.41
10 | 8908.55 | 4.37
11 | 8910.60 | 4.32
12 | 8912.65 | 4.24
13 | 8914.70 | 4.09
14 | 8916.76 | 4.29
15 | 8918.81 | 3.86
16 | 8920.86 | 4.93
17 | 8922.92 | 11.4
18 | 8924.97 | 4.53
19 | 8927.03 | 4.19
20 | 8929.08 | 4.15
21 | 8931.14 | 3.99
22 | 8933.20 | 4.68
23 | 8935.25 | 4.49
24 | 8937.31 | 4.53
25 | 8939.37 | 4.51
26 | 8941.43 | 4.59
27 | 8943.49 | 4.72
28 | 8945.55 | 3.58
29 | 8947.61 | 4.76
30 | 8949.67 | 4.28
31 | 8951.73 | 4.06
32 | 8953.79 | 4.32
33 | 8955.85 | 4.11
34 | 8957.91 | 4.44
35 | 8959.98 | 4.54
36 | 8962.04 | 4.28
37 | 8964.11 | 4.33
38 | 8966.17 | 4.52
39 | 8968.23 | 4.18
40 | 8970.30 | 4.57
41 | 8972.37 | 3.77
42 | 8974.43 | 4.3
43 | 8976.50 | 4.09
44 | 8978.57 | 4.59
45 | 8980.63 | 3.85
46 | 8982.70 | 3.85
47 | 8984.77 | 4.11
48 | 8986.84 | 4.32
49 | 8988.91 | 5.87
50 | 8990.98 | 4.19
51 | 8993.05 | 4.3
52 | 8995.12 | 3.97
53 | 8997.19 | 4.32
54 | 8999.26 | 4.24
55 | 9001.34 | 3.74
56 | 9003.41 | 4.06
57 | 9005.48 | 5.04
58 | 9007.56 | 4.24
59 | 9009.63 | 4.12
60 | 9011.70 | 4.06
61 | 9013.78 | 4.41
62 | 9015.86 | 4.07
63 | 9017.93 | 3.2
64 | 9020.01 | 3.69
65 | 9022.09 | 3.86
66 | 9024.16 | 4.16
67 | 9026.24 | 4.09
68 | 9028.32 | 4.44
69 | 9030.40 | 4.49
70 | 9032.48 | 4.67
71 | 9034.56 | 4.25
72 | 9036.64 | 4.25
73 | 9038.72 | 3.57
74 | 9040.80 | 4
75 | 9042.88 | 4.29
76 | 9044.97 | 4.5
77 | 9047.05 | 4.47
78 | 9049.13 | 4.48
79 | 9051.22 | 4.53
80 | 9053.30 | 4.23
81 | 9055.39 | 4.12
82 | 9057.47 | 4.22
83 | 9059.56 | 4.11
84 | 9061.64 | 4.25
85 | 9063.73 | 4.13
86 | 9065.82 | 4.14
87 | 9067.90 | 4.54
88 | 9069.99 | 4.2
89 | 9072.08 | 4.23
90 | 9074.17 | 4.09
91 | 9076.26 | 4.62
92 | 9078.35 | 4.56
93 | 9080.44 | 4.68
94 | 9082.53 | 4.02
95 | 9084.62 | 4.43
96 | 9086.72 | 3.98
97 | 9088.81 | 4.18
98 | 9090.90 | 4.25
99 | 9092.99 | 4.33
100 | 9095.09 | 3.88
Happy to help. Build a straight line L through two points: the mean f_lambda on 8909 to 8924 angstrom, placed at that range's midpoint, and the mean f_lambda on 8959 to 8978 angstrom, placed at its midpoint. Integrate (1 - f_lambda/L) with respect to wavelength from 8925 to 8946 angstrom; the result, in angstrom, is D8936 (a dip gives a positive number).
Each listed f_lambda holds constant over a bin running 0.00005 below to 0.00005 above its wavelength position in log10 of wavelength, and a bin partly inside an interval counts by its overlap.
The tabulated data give 2.3 angstrom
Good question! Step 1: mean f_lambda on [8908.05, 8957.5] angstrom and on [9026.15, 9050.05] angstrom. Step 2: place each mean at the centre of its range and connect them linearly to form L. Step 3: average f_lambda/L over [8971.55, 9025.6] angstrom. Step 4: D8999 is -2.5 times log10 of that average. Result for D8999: 0.06 mag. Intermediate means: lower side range 4.63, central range 4.17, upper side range 4.3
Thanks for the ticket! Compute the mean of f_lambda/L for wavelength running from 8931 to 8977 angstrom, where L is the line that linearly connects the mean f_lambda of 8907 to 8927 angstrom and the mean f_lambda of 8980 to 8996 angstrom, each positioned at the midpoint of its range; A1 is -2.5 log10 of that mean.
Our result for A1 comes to 0.08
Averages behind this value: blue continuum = 5.02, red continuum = 4.32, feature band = 4.34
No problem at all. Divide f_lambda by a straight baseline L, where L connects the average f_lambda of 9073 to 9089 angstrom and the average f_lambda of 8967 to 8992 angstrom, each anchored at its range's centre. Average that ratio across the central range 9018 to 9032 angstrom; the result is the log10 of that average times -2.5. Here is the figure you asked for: 0.06 mag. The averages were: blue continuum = 4.31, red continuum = 4.33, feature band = 4.08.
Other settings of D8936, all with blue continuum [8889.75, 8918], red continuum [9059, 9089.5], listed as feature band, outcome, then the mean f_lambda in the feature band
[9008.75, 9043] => 1.4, 4.09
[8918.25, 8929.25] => -3.8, 5.69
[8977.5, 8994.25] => -0.5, 4.38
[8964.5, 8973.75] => 0.0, 4.27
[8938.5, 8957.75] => -0.4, 4.33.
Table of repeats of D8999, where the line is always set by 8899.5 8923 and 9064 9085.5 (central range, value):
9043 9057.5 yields 0.00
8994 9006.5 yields 0.06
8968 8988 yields 0.08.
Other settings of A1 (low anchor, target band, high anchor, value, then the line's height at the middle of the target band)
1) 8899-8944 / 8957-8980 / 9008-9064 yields 0.035 mag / 4.46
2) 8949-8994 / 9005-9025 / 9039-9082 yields 0.065 mag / 4.31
